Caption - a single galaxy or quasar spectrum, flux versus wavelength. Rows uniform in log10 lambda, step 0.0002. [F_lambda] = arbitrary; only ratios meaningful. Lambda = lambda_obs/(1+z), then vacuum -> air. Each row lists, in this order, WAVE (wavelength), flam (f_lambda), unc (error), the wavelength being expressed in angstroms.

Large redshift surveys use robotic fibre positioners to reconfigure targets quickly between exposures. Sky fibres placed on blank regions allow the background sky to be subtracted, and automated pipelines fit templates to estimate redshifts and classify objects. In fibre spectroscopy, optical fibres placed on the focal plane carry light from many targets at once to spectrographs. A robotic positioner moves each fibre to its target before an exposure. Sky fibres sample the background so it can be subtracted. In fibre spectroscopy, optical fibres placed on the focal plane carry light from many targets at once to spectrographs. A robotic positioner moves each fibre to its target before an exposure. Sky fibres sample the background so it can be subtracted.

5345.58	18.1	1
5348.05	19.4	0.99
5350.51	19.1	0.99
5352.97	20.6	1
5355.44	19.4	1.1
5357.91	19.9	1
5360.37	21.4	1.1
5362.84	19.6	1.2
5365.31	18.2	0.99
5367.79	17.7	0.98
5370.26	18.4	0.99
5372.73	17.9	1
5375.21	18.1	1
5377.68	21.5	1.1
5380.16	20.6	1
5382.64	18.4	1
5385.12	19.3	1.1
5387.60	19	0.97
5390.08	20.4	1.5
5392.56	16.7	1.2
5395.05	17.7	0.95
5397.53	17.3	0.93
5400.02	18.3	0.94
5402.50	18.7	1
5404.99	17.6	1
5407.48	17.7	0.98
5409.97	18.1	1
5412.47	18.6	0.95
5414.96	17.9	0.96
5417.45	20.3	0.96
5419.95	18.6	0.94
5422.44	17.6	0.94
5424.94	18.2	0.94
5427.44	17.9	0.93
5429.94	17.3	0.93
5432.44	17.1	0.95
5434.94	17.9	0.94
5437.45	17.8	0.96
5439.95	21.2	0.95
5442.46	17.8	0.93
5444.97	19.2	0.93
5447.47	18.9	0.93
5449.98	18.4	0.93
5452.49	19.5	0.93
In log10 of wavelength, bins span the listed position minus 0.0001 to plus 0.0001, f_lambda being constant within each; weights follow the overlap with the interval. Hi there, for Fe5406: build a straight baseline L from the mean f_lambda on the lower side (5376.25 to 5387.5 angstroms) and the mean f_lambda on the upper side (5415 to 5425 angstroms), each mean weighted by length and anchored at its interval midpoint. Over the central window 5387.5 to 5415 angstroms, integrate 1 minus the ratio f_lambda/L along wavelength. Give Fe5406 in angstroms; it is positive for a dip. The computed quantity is 1.5 angstroms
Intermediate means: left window 19.8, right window 18.6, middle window 18.1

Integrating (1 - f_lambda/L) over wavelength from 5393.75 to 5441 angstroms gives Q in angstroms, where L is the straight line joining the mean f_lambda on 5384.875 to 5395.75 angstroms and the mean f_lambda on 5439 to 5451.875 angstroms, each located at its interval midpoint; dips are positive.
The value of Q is 1.6 angstroms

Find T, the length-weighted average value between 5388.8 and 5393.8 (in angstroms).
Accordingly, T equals 18.6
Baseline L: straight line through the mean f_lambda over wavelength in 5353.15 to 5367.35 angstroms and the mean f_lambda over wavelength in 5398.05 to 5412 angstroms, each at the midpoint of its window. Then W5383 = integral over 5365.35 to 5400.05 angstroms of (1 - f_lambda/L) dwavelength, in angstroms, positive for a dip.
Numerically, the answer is 0.3 angstroms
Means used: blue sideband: 19.6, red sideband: 18.1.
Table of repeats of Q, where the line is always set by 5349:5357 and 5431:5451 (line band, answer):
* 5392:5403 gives 0.8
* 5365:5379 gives 0.6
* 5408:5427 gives 0.4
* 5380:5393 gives 0.1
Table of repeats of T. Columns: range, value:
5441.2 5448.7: 18.6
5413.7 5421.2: 19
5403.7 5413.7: 18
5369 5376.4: 18.1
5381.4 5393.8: 18.8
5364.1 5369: 17.9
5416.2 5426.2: 18.7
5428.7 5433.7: 17.2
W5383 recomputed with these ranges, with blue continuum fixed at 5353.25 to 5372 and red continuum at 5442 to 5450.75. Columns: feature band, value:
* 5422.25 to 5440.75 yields 0.68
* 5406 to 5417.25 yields 0.38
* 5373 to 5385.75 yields -0.22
